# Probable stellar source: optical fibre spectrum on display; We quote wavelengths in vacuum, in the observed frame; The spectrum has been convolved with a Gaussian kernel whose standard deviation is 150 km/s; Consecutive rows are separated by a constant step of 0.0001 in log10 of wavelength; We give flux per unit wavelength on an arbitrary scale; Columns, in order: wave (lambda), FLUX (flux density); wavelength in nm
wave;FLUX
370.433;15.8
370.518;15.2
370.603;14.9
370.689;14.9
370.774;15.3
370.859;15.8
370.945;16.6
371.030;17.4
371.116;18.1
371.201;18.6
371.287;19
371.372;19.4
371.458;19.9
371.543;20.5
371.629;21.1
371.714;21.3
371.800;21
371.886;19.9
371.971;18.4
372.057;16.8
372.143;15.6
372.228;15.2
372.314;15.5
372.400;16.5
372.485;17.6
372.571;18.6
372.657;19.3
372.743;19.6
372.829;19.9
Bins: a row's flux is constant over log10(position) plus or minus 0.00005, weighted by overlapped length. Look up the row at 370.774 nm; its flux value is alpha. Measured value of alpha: 15.3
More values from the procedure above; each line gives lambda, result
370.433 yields 15.8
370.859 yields 15.8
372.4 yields 16.5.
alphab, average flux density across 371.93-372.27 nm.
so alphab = 16.5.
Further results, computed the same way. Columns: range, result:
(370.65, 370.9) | 15.4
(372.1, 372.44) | 15.7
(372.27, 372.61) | 17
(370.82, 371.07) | 16.6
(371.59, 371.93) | 20.8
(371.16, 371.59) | 19.5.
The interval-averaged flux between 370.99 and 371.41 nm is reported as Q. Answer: 18.5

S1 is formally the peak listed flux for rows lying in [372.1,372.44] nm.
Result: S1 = 16.5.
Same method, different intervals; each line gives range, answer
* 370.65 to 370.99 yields 16.6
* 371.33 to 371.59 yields 20.5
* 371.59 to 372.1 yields 21.3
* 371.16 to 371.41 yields 19.4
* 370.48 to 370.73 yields 15.2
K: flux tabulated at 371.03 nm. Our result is 17.4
